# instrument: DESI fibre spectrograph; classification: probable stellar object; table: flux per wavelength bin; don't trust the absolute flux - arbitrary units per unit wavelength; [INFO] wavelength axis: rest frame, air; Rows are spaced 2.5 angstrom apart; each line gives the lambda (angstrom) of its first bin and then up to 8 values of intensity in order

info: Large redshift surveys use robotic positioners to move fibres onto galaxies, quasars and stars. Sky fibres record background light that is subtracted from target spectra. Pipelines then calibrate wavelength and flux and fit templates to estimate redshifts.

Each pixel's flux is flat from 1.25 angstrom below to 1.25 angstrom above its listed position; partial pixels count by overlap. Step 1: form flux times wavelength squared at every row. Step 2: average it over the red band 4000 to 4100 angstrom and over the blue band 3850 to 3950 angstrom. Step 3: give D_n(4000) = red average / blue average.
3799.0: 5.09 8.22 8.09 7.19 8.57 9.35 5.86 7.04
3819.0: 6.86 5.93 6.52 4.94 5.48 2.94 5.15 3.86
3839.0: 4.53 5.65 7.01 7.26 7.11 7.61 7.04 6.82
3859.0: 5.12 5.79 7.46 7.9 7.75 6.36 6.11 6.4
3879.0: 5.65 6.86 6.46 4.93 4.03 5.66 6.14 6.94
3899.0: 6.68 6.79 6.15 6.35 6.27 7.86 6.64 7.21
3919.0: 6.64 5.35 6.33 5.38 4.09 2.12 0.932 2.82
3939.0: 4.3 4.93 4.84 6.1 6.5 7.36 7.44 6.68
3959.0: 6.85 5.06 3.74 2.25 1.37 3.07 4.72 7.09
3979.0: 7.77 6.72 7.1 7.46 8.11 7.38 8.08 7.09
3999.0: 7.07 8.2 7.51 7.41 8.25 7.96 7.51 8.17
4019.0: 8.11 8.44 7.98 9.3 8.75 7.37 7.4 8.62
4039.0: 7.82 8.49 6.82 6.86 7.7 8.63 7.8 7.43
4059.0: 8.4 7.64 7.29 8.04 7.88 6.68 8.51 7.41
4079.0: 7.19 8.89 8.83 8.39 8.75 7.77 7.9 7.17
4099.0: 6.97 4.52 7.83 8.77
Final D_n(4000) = 1.45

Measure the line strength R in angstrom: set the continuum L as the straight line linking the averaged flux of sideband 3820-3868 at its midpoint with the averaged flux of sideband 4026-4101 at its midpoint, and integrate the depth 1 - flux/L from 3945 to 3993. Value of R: 7.6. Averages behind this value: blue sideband 6.02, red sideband 7.84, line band 5.94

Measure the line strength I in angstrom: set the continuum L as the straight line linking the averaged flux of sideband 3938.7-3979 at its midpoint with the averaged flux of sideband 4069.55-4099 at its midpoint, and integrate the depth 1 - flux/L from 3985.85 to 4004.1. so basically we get -4.9 angstrom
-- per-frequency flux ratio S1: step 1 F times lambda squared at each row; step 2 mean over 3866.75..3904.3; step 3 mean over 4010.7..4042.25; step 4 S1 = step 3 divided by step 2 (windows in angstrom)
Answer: 1.4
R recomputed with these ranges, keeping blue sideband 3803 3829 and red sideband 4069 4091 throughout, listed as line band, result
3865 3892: 3.7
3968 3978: 4.5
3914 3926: 1.7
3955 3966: 3.1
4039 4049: 0.5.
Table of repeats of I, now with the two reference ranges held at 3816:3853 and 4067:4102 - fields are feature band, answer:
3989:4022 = -3.1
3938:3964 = 3.1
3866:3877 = -1.4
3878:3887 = 0.2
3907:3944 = 8.1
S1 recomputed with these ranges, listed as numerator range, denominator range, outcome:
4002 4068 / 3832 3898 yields 1.40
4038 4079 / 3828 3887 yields 1.38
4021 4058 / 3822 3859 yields 1.51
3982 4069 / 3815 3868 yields 1.41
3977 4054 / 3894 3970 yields 1.50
